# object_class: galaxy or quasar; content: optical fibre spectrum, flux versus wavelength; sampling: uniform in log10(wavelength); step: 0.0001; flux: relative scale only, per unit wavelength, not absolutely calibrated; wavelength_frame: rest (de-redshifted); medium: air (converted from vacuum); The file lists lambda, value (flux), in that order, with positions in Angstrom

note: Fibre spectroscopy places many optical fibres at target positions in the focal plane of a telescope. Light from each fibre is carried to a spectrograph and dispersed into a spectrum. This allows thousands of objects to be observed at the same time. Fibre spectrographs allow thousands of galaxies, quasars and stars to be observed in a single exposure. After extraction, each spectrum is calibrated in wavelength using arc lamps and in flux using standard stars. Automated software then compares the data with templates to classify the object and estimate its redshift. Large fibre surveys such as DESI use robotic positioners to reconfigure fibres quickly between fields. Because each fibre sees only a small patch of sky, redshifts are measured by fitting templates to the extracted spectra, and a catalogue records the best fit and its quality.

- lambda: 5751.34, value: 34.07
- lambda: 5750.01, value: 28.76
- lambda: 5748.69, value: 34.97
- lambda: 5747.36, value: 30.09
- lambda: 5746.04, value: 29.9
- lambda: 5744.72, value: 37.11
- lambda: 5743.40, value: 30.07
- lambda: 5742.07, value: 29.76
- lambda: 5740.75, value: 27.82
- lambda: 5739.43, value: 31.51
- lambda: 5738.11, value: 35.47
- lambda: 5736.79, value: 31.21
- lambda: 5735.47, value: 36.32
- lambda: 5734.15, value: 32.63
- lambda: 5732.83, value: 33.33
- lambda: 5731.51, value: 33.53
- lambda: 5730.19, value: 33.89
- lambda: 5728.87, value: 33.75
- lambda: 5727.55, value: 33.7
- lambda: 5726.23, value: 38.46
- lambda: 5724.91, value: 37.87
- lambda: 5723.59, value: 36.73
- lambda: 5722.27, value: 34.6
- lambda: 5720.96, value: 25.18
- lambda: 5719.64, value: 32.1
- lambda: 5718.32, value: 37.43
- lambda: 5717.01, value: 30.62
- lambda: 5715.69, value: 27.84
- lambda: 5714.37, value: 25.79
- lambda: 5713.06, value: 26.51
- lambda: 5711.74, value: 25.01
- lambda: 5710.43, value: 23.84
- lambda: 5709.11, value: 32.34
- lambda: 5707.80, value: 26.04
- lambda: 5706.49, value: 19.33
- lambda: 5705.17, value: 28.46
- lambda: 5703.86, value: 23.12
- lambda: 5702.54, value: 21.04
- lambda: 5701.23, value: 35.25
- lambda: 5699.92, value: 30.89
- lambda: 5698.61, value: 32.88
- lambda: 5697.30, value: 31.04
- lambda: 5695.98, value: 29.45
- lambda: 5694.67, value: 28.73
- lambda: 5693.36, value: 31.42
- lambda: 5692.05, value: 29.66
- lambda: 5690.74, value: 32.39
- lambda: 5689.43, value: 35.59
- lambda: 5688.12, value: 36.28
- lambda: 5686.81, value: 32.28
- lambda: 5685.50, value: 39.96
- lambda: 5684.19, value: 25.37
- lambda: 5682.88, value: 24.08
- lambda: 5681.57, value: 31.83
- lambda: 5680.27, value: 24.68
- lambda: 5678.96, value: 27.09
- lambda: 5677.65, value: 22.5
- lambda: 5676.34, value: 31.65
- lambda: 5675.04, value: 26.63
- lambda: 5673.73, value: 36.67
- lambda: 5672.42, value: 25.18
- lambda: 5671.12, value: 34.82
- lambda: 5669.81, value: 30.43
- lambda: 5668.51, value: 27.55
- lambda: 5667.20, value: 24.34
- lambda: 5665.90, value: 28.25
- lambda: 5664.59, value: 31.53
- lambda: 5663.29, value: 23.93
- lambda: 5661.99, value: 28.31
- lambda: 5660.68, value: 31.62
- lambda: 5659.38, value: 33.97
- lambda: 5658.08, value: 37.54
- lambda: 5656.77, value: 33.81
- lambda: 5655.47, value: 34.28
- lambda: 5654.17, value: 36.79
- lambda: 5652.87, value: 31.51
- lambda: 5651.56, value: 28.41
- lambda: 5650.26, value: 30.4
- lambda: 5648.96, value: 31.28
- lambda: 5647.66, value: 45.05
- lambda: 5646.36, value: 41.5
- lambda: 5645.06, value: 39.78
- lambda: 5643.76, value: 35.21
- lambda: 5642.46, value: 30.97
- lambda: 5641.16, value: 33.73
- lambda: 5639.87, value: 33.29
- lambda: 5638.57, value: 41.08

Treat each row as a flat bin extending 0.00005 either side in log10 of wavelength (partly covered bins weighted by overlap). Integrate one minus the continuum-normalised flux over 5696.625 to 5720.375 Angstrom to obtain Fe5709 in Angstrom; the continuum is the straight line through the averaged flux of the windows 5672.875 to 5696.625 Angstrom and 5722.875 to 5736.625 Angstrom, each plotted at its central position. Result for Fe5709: 3.2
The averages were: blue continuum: 30.3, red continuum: 34.9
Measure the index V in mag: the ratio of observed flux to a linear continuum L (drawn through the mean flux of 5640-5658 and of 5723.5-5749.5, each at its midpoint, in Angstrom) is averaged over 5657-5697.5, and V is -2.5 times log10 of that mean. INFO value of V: 0.14 mag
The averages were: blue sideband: 34.9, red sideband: 33.3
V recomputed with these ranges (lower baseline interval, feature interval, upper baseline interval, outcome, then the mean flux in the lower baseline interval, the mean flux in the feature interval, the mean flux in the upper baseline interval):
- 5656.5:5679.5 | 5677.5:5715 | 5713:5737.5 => 0.088 mag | 29.7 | 28.8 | 32.9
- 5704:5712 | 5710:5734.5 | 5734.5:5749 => -0.119 mag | 25.7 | 31.8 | 32.1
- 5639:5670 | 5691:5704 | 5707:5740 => 0.086 mag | 32.7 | 29.7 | 31.8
